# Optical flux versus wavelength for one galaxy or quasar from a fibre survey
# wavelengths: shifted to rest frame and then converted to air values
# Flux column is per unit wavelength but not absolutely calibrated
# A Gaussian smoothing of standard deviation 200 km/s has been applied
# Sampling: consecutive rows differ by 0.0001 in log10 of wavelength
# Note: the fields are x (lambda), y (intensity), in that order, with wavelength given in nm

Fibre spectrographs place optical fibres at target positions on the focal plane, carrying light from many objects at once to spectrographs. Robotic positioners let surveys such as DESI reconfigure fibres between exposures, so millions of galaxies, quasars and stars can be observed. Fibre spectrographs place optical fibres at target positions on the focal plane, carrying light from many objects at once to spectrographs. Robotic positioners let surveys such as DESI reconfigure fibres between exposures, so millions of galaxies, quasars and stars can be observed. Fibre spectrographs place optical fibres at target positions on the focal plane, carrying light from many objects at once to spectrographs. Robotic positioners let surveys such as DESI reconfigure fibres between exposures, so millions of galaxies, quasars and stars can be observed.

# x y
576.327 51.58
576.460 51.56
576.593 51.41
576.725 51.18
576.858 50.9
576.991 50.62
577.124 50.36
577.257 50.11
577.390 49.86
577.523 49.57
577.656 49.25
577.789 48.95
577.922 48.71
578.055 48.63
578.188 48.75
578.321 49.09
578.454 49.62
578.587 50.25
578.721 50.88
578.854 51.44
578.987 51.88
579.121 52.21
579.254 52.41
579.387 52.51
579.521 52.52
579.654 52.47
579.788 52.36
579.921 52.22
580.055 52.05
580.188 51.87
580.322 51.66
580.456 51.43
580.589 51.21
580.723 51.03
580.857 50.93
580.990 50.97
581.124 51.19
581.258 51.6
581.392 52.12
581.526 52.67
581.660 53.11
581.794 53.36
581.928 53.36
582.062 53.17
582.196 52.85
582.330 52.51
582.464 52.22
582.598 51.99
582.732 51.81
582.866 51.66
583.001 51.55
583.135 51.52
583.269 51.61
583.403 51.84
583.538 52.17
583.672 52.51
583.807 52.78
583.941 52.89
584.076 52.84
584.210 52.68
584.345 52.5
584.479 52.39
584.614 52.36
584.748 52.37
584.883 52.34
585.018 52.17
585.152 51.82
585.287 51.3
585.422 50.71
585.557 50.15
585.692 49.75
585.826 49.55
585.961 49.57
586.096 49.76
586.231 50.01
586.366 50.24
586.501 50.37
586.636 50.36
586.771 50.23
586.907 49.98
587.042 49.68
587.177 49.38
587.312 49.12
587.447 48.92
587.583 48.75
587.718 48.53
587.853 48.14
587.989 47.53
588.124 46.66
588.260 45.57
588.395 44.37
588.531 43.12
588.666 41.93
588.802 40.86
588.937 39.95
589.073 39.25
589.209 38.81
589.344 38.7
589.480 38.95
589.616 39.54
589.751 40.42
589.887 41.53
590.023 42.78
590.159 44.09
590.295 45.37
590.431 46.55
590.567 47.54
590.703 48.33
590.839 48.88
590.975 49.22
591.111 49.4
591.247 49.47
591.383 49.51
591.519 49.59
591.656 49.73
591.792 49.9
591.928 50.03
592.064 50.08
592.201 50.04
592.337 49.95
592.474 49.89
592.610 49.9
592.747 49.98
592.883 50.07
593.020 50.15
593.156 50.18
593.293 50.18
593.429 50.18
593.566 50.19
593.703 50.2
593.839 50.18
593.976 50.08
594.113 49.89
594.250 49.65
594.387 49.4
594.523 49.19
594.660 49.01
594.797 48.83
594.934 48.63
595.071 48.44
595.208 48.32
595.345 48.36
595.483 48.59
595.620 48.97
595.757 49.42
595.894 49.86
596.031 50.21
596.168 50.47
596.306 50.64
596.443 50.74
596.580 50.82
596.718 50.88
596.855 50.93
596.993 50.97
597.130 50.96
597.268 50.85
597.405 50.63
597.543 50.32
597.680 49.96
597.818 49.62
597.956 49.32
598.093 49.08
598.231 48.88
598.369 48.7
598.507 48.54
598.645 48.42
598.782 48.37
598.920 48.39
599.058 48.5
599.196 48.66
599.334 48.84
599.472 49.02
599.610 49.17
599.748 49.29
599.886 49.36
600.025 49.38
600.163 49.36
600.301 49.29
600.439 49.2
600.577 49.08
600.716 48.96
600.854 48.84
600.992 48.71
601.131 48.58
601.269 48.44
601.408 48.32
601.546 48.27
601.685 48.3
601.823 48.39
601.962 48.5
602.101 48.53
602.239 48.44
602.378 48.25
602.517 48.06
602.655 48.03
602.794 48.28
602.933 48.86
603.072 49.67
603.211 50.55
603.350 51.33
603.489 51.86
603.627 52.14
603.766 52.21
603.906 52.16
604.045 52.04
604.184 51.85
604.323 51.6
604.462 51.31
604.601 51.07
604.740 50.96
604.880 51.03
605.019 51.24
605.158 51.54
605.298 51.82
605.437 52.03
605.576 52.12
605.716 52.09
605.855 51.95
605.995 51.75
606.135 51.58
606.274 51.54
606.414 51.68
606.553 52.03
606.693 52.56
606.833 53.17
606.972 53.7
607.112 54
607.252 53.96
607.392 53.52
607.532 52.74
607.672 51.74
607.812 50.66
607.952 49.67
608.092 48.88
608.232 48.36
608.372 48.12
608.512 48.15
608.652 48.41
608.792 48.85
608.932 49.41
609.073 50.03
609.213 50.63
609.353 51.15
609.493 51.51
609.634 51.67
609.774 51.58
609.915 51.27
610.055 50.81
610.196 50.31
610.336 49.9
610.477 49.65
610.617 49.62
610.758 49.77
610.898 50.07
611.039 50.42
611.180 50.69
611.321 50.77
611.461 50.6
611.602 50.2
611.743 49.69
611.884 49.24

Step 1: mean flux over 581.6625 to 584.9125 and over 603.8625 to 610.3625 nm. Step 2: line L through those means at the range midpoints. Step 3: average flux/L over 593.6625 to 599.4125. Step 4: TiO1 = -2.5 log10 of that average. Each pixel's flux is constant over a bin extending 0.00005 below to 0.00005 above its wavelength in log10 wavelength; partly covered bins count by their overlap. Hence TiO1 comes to 0.05 mag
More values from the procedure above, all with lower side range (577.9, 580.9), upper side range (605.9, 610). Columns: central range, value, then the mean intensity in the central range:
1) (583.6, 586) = -0.01 mag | 51.7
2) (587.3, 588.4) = 0.08 mag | 47.6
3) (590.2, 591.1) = 0.08 mag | 47.7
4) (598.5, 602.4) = 0.05 mag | 48.7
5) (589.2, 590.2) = 0.25 mag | 40.6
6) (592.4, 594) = 0.02 mag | 50.1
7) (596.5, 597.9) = 0.01 mag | 50.6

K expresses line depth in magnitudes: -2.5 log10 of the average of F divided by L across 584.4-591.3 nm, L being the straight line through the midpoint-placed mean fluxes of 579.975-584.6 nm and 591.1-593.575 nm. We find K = 0.08 mag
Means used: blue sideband 52.1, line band 47.2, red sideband 49.9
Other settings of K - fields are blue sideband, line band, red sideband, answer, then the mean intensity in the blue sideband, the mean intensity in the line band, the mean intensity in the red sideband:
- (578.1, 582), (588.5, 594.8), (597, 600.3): 0.07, 51.6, 47.1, 49.3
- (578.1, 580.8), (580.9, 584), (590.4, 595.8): -0.03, 51.4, 52.2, 49.4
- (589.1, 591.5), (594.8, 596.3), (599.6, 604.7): -0.05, 44.7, 49.2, 49.6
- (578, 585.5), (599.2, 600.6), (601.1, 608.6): 0.04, 51.8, 49.2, 50.7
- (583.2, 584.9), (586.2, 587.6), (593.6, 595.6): 0.04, 52.4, 49.7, 49.2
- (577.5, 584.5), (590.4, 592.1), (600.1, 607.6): 0.04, 51.6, 49.2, 50.7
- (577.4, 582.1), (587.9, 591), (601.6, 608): 0.18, 51.3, 43.4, 51.1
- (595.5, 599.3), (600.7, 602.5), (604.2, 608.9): 0.04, 49.7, 48.5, 51.3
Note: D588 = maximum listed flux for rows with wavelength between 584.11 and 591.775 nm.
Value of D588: 52.68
